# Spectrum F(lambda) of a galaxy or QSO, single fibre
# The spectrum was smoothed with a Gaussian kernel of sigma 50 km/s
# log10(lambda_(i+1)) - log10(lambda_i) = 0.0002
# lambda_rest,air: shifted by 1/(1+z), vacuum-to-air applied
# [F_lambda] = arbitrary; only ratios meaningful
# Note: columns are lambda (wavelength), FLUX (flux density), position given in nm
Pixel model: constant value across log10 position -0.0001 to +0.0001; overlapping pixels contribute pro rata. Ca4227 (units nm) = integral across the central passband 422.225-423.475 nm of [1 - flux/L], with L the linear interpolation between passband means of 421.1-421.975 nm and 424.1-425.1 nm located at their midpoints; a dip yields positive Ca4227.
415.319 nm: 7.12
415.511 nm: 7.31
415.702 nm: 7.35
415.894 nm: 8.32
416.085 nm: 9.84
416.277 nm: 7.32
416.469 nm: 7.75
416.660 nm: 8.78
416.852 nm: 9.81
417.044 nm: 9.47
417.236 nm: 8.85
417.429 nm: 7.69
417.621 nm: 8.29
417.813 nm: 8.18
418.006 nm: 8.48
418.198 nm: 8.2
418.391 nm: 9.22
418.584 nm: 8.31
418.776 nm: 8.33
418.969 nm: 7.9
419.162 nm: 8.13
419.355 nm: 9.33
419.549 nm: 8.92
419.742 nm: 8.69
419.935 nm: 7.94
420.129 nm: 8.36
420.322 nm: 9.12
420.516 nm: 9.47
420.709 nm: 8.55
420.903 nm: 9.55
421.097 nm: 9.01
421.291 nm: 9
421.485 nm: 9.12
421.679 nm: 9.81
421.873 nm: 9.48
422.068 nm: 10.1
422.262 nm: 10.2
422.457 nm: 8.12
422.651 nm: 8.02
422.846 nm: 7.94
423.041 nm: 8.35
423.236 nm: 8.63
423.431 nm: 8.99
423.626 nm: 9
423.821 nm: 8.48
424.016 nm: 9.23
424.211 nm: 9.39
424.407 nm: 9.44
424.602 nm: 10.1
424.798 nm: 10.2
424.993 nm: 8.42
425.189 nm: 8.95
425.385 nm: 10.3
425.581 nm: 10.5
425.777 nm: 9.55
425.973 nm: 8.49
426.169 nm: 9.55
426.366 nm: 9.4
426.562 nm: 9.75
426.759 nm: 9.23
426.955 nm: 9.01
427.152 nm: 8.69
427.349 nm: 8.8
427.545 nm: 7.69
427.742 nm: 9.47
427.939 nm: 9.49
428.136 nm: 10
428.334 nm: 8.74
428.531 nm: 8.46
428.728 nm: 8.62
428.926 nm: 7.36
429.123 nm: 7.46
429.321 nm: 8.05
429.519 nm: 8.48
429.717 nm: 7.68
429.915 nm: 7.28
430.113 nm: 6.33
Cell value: 0.12 nm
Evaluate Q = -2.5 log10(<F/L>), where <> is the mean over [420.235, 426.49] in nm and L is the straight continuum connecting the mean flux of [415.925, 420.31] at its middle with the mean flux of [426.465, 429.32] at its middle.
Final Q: -0.07 mag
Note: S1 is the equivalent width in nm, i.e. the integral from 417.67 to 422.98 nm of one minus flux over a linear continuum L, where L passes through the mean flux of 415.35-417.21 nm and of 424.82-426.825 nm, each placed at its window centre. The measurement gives 0.04 nm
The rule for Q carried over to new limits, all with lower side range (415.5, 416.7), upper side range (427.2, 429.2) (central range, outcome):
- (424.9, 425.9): -0.12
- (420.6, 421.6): -0.09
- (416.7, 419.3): -0.04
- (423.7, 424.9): -0.12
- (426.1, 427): -0.10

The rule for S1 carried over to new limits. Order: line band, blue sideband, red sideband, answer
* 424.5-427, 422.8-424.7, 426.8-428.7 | -0.15 nm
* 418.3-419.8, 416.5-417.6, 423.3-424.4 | 0.05 nm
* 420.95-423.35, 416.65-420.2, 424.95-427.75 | -0.04 nm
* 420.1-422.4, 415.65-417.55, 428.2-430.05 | -0.27 nm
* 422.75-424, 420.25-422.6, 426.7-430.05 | 0.06 nm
